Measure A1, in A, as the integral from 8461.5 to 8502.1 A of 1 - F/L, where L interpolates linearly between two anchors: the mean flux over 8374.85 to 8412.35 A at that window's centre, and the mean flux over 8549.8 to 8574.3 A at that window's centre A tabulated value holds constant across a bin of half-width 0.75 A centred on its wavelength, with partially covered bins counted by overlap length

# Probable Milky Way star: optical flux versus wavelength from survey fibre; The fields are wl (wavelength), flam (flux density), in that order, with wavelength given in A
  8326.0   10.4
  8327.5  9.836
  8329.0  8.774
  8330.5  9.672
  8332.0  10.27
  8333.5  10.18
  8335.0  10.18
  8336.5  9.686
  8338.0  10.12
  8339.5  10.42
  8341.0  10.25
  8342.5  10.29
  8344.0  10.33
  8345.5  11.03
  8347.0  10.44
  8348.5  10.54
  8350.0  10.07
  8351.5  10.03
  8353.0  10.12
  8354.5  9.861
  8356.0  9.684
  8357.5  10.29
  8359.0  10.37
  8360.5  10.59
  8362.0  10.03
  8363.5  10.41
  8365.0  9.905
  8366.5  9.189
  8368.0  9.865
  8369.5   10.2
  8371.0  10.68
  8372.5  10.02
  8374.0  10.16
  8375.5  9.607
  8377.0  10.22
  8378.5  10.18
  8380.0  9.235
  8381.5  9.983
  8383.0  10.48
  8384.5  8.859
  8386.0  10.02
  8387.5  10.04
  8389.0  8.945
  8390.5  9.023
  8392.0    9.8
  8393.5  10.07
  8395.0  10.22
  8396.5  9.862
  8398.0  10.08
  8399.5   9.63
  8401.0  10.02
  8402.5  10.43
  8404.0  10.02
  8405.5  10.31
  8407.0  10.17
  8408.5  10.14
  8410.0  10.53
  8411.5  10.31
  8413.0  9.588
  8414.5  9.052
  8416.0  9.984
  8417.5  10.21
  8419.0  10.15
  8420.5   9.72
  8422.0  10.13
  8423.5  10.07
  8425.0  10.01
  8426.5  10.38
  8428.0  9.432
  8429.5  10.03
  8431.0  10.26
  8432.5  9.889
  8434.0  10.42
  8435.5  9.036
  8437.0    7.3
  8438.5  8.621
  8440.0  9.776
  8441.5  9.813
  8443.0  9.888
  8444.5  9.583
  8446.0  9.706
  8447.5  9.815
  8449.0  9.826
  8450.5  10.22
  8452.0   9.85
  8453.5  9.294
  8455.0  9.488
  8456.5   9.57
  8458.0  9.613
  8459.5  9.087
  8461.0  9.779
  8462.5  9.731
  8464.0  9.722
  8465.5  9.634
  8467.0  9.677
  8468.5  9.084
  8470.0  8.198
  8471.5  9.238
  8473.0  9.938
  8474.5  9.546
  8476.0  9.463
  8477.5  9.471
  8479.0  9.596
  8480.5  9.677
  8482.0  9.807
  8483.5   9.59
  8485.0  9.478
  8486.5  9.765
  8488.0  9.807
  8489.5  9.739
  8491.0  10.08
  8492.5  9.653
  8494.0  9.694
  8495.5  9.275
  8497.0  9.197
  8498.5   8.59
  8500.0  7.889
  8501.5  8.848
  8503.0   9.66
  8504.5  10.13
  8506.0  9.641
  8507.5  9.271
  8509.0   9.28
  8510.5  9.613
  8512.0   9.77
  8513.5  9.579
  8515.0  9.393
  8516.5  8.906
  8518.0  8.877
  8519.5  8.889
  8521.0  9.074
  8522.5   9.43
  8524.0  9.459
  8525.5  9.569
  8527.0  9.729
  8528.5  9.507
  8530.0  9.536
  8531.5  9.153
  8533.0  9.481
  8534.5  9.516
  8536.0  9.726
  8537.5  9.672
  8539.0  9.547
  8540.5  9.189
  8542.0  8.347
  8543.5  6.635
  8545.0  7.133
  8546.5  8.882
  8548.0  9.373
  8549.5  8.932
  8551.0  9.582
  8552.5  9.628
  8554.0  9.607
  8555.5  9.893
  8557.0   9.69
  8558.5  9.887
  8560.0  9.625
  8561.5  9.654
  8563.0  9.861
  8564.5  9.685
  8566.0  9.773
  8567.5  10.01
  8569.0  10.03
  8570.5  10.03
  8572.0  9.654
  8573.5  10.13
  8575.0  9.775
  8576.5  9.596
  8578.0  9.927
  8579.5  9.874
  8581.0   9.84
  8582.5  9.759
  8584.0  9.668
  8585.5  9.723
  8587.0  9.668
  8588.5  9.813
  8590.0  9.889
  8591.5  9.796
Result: 1.75 A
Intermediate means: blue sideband 9.93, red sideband 9.78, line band 9.43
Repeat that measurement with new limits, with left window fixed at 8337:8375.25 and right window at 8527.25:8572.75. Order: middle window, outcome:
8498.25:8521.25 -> 0.8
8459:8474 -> 0.5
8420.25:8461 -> 0.7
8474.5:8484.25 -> 0.1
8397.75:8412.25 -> -0.3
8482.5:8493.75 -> -0.1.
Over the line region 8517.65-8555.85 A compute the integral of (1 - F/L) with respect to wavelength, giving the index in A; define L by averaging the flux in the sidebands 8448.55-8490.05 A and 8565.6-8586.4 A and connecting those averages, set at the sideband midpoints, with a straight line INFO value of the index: 2.26 A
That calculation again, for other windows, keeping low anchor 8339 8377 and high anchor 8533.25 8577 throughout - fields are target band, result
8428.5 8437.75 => 0.4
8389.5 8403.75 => 0.2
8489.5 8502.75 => 0.6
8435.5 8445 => 0.7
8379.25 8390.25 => 0.5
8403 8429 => -0.2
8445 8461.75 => 0.3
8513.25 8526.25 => 0.4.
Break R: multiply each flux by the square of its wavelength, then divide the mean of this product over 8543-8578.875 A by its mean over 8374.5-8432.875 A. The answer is 1.0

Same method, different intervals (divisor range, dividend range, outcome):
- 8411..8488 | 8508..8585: 1.00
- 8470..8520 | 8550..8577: 1.05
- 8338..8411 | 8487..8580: 0.97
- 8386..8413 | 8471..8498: 0.98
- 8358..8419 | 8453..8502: 0.97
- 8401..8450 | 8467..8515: 0.97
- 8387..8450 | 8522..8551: 0.95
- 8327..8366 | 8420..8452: 0.98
